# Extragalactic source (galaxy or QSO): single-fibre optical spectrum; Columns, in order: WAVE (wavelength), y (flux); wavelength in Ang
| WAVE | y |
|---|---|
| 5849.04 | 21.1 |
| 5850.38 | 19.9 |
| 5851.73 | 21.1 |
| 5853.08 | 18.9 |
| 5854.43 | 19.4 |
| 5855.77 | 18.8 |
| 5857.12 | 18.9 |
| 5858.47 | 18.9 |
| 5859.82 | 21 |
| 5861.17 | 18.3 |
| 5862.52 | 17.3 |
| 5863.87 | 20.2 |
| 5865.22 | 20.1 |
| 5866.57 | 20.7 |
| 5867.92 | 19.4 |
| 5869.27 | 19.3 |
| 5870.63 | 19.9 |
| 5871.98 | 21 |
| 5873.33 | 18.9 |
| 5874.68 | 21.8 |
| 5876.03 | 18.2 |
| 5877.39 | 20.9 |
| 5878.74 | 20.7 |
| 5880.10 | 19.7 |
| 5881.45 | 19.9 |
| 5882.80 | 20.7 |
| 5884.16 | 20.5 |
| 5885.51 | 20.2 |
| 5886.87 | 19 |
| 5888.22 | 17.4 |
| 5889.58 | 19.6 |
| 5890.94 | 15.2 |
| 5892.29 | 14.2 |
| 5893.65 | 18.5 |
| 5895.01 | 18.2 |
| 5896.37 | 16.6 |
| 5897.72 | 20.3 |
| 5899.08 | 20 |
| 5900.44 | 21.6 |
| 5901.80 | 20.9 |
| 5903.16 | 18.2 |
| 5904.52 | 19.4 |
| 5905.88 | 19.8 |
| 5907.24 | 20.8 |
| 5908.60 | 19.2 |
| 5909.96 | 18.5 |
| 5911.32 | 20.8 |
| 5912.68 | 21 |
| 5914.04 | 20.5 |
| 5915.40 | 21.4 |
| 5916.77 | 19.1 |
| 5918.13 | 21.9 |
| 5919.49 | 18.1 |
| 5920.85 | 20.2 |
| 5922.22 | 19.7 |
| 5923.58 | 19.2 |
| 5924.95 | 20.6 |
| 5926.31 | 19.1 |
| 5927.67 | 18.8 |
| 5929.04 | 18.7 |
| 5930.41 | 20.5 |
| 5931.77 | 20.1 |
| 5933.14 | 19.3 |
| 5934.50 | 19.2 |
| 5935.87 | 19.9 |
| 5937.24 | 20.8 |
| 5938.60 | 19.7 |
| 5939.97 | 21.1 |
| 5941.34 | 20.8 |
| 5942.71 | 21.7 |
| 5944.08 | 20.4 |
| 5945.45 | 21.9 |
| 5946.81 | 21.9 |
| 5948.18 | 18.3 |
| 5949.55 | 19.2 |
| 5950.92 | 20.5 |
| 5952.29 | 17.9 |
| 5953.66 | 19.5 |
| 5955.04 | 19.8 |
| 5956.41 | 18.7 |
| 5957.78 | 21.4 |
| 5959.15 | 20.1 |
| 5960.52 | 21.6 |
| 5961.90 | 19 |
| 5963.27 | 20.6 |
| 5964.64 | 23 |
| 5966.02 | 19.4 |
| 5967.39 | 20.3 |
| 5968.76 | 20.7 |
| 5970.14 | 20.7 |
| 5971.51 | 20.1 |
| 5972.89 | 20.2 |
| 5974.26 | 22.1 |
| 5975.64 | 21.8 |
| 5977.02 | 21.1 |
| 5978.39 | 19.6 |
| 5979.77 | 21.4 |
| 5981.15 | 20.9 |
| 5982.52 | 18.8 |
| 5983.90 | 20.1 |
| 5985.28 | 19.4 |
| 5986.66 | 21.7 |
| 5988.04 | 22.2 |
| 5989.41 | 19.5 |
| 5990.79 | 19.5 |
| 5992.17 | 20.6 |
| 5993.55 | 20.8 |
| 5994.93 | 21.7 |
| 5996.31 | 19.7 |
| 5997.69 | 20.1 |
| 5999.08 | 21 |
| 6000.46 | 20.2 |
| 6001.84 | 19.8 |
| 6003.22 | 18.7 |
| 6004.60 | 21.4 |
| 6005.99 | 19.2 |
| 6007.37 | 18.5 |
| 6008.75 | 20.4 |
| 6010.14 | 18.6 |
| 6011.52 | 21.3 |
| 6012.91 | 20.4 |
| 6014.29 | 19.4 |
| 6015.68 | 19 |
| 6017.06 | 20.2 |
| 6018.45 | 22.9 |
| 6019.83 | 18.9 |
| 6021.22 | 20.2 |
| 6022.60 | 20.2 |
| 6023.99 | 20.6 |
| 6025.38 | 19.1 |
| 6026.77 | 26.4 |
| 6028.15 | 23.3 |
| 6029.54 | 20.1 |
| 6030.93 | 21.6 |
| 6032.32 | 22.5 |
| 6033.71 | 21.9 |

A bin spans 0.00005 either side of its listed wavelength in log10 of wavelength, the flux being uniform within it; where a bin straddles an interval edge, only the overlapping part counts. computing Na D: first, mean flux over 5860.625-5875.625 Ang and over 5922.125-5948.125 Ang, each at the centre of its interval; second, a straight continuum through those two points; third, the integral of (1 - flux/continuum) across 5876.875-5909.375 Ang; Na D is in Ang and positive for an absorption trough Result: 1.1 Ang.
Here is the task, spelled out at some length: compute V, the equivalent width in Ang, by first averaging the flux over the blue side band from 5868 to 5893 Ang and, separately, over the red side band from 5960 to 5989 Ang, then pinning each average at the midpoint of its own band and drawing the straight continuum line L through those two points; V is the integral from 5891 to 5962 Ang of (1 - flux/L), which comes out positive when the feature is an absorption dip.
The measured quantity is 0.8 Ang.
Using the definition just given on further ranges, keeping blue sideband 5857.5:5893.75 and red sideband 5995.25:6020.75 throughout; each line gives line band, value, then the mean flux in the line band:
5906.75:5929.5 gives -0.4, 19.9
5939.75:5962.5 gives -0.6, 20.2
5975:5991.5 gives -0.5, 20.5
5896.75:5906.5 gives -0.2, 19.9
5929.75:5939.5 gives -0.2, 20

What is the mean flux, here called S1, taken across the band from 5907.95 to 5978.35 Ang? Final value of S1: 20.2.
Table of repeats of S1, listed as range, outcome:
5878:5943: 19.6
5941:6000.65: 20.5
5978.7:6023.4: 20.2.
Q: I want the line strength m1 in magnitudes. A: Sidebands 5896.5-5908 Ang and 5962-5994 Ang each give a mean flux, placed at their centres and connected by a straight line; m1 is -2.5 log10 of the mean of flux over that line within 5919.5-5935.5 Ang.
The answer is 0.04 mag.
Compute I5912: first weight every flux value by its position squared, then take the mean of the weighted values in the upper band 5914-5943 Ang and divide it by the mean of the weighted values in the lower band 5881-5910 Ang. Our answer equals 1.1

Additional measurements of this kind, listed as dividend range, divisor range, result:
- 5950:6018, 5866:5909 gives 1.08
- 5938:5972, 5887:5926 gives 1.07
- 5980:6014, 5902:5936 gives 1.05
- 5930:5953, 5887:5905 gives 1.11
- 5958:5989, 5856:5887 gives 1.08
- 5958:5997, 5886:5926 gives 1.09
